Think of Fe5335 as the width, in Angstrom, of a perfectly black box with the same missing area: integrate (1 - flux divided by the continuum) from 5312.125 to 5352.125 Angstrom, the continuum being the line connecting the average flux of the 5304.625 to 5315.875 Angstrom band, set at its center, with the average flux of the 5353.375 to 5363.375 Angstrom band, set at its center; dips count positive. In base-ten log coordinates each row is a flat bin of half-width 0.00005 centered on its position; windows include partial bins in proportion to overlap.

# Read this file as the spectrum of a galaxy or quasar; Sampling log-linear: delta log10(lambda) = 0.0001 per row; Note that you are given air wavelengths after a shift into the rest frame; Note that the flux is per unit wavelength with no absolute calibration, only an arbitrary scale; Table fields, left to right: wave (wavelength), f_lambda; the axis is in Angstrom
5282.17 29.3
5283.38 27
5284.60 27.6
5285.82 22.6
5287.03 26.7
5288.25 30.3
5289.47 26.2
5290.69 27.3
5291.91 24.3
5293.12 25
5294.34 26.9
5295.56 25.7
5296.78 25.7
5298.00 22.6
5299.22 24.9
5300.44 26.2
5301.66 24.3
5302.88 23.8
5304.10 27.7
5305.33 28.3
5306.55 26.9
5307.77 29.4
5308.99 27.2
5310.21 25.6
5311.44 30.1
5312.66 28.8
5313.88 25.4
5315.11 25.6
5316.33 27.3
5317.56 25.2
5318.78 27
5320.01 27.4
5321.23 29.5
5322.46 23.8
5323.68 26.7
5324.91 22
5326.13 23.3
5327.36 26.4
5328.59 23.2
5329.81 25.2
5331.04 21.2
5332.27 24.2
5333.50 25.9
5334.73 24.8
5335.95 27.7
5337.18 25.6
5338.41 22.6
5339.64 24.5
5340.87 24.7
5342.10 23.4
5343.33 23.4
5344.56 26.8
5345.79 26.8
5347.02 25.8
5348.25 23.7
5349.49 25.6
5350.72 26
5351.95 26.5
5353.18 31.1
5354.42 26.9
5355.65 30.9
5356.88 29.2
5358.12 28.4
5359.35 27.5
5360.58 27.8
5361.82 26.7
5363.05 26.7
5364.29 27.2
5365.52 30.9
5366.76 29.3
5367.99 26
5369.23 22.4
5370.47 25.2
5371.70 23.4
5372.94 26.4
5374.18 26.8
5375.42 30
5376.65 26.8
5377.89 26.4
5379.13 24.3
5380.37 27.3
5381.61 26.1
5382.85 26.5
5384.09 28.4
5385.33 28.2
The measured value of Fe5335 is 3.56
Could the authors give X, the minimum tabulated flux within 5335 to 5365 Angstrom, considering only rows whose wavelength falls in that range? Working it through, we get 22.6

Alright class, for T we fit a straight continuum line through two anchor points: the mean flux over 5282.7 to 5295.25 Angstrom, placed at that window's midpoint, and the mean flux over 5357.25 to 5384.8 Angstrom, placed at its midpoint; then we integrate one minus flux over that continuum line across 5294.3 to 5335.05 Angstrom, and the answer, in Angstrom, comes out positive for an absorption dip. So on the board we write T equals 1.1 Angstrom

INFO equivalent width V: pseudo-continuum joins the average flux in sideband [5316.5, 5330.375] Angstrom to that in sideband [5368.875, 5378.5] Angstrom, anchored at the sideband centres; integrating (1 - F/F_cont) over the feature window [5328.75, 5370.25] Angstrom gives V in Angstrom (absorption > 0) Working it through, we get -0.7 Angstrom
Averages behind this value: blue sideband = 25.5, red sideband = 26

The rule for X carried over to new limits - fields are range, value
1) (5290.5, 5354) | 21.2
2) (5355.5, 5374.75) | 22.4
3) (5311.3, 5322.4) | 25.2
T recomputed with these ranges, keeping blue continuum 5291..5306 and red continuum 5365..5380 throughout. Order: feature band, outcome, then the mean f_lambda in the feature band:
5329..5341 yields 0.6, 24.6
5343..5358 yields -0.5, 27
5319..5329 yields 0.2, 25.4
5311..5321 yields -0.6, 27.1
